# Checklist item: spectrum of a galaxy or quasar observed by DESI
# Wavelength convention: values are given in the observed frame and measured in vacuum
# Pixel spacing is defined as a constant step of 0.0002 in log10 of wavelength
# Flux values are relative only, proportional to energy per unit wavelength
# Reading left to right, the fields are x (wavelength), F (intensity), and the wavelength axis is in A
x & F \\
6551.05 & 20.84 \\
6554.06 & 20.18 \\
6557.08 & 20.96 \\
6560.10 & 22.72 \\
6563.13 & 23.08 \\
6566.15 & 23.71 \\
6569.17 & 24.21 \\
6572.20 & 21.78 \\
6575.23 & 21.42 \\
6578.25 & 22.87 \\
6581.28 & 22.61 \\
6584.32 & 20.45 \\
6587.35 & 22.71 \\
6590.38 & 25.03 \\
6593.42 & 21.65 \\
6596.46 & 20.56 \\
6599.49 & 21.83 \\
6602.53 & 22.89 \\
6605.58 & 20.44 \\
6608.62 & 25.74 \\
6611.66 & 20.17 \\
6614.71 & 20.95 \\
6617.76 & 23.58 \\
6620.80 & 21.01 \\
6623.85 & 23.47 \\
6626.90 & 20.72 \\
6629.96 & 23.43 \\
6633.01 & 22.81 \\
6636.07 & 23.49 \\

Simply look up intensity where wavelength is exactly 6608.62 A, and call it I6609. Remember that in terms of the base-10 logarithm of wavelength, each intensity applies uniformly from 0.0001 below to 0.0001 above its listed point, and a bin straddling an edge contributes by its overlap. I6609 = 25.74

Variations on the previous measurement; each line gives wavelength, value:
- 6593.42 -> 21.65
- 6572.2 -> 21.78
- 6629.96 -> 23.43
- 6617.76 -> 23.58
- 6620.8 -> 21.01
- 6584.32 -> 20.45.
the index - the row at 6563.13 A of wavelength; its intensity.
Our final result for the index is 23.08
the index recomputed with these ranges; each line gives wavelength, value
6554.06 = 20.18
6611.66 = 20.17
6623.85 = 23.47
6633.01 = 22.81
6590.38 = 25.03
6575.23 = 21.42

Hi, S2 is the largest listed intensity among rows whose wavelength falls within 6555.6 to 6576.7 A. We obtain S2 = 24.21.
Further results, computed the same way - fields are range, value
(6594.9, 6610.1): 25.74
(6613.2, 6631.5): 23.58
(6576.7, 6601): 25.03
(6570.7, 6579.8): 22.87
